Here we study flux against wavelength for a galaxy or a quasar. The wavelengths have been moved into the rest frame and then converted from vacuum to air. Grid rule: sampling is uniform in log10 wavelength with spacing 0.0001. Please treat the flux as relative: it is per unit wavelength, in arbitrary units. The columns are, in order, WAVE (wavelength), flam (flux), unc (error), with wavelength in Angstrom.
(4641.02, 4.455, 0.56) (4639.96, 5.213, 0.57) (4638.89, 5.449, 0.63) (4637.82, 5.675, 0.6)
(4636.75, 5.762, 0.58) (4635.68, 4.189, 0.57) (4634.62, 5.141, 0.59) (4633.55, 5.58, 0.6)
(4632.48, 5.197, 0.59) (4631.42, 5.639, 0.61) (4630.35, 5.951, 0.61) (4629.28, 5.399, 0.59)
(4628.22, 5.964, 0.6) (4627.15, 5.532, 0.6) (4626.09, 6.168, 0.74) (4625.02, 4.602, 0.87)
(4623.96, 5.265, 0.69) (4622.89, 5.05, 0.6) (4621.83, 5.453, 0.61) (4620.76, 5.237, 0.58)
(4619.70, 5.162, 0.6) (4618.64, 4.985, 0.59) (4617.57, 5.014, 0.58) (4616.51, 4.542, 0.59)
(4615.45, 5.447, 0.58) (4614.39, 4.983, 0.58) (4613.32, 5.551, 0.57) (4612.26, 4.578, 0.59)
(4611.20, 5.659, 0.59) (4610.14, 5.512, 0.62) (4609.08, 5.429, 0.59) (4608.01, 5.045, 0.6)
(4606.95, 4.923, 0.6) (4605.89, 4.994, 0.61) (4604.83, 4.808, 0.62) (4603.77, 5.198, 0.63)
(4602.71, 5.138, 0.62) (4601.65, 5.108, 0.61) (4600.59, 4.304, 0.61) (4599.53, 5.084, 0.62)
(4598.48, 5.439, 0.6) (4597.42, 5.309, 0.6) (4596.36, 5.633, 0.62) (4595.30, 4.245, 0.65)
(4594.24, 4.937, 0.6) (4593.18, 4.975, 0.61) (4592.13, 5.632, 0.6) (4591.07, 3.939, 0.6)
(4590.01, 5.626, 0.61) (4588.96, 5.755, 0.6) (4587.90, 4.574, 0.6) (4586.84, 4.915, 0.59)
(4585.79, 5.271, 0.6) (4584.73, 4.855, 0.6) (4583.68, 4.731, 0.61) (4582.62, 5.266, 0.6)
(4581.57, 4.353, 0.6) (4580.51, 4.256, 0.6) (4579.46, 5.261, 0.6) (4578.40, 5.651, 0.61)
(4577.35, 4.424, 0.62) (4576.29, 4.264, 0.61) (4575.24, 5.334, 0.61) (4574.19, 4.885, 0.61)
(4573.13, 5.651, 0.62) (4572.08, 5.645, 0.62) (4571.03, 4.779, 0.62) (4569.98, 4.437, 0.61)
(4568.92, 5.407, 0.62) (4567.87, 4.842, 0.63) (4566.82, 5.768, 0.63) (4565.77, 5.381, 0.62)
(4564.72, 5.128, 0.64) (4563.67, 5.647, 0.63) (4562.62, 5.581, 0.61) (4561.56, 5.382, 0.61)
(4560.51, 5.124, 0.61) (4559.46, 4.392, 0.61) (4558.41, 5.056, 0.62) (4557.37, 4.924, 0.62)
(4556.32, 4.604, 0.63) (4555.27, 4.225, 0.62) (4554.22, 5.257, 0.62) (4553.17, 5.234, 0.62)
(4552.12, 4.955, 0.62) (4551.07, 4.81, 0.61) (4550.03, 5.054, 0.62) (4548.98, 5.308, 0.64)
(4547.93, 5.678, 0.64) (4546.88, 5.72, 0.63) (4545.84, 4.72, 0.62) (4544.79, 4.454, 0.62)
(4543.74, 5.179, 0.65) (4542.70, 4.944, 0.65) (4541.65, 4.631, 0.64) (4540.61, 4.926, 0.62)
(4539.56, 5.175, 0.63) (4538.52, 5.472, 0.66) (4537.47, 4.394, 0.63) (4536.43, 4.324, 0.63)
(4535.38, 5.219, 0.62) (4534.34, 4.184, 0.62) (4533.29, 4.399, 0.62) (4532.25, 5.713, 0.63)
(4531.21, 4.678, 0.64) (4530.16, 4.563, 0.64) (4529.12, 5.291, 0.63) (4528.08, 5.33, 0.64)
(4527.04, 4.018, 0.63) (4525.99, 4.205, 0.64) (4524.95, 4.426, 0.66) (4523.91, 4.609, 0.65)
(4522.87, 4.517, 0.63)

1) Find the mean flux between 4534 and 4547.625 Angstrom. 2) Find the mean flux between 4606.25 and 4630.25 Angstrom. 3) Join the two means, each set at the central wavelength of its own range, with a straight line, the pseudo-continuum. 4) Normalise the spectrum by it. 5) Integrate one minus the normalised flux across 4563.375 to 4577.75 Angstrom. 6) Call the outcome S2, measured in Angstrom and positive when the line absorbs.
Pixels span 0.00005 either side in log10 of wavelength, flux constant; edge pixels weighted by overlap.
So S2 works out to -0.22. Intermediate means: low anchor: 4.9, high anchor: 5.26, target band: 5.11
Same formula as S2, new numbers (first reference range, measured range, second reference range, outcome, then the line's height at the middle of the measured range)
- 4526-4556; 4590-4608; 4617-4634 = 0.8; 5.23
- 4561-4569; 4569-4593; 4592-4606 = 1.1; 5.23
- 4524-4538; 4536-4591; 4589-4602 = -1.9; 4.86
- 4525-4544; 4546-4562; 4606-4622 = -0.5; 4.89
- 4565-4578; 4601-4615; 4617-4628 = 0.2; 5.21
